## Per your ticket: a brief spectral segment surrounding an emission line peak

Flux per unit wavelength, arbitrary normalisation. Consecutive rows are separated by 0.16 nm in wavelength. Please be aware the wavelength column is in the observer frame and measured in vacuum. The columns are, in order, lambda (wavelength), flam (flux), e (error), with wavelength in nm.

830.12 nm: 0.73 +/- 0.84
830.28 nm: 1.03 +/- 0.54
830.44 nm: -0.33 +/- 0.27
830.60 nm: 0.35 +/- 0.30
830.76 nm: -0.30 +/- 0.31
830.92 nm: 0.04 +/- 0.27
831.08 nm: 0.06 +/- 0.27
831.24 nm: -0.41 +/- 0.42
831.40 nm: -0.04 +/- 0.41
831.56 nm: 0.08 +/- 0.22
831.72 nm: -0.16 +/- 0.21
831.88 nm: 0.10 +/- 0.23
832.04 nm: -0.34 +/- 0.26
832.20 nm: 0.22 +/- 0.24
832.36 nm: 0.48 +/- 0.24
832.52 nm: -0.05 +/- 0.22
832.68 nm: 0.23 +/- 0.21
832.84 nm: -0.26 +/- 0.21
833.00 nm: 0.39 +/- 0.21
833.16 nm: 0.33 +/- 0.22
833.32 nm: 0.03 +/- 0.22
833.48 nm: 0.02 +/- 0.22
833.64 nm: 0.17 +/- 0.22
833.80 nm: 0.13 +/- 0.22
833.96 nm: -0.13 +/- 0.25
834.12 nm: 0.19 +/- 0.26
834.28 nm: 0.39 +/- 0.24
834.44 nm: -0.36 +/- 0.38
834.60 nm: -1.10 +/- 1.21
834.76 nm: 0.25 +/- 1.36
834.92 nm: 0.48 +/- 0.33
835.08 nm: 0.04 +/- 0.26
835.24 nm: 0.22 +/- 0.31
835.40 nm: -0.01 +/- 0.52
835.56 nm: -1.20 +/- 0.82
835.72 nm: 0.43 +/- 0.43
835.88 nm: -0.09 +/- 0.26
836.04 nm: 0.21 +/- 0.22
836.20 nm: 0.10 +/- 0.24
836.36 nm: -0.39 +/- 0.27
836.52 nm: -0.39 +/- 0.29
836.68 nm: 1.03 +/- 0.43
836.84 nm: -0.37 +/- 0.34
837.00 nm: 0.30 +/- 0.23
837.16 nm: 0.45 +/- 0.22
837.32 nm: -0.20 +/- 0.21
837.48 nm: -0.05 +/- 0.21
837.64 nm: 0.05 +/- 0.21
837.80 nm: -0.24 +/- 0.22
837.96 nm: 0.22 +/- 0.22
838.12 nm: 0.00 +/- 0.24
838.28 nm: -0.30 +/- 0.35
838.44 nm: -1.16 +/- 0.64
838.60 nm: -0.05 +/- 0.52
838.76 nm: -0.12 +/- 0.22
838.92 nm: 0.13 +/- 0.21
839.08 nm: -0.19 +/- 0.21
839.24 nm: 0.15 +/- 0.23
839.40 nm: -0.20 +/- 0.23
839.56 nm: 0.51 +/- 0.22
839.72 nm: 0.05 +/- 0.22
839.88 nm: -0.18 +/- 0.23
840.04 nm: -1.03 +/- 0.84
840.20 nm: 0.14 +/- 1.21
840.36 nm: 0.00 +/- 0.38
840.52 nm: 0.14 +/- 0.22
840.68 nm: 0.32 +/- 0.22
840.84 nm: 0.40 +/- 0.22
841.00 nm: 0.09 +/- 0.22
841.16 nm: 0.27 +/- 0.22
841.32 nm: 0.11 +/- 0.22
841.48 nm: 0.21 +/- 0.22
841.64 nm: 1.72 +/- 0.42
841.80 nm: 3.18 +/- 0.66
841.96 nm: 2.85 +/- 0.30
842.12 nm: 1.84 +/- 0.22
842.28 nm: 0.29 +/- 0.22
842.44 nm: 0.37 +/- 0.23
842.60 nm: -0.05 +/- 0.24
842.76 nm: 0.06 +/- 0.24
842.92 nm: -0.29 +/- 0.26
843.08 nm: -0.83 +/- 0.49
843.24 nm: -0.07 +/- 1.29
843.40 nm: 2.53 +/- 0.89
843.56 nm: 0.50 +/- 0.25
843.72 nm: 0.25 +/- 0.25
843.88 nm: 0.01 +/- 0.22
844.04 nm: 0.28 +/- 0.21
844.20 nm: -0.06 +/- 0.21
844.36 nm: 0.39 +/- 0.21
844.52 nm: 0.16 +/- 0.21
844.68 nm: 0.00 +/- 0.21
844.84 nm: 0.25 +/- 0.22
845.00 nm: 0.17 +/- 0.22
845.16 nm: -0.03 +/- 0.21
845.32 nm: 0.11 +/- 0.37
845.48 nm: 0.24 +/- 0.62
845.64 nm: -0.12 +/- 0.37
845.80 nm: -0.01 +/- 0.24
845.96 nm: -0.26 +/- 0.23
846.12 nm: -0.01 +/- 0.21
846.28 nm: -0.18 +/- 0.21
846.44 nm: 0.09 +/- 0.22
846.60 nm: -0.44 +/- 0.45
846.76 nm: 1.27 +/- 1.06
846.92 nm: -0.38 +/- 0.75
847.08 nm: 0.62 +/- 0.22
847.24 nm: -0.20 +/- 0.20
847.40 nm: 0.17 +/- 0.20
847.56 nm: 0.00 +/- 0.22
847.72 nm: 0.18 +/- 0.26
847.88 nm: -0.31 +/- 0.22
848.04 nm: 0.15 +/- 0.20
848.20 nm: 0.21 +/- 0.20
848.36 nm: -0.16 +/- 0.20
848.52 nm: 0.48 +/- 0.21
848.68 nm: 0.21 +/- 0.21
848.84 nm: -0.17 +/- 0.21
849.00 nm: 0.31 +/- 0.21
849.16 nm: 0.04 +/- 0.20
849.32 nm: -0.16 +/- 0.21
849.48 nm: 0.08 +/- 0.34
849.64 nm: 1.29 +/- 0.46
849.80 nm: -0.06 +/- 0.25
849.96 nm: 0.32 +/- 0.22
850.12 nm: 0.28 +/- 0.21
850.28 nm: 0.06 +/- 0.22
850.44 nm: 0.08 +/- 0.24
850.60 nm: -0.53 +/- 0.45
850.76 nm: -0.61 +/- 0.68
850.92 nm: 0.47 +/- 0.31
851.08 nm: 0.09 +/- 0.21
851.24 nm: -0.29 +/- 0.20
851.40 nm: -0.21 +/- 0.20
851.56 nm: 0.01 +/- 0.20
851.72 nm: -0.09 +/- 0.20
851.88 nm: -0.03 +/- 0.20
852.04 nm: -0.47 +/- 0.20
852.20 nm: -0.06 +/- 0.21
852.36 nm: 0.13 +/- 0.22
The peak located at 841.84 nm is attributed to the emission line H-beta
